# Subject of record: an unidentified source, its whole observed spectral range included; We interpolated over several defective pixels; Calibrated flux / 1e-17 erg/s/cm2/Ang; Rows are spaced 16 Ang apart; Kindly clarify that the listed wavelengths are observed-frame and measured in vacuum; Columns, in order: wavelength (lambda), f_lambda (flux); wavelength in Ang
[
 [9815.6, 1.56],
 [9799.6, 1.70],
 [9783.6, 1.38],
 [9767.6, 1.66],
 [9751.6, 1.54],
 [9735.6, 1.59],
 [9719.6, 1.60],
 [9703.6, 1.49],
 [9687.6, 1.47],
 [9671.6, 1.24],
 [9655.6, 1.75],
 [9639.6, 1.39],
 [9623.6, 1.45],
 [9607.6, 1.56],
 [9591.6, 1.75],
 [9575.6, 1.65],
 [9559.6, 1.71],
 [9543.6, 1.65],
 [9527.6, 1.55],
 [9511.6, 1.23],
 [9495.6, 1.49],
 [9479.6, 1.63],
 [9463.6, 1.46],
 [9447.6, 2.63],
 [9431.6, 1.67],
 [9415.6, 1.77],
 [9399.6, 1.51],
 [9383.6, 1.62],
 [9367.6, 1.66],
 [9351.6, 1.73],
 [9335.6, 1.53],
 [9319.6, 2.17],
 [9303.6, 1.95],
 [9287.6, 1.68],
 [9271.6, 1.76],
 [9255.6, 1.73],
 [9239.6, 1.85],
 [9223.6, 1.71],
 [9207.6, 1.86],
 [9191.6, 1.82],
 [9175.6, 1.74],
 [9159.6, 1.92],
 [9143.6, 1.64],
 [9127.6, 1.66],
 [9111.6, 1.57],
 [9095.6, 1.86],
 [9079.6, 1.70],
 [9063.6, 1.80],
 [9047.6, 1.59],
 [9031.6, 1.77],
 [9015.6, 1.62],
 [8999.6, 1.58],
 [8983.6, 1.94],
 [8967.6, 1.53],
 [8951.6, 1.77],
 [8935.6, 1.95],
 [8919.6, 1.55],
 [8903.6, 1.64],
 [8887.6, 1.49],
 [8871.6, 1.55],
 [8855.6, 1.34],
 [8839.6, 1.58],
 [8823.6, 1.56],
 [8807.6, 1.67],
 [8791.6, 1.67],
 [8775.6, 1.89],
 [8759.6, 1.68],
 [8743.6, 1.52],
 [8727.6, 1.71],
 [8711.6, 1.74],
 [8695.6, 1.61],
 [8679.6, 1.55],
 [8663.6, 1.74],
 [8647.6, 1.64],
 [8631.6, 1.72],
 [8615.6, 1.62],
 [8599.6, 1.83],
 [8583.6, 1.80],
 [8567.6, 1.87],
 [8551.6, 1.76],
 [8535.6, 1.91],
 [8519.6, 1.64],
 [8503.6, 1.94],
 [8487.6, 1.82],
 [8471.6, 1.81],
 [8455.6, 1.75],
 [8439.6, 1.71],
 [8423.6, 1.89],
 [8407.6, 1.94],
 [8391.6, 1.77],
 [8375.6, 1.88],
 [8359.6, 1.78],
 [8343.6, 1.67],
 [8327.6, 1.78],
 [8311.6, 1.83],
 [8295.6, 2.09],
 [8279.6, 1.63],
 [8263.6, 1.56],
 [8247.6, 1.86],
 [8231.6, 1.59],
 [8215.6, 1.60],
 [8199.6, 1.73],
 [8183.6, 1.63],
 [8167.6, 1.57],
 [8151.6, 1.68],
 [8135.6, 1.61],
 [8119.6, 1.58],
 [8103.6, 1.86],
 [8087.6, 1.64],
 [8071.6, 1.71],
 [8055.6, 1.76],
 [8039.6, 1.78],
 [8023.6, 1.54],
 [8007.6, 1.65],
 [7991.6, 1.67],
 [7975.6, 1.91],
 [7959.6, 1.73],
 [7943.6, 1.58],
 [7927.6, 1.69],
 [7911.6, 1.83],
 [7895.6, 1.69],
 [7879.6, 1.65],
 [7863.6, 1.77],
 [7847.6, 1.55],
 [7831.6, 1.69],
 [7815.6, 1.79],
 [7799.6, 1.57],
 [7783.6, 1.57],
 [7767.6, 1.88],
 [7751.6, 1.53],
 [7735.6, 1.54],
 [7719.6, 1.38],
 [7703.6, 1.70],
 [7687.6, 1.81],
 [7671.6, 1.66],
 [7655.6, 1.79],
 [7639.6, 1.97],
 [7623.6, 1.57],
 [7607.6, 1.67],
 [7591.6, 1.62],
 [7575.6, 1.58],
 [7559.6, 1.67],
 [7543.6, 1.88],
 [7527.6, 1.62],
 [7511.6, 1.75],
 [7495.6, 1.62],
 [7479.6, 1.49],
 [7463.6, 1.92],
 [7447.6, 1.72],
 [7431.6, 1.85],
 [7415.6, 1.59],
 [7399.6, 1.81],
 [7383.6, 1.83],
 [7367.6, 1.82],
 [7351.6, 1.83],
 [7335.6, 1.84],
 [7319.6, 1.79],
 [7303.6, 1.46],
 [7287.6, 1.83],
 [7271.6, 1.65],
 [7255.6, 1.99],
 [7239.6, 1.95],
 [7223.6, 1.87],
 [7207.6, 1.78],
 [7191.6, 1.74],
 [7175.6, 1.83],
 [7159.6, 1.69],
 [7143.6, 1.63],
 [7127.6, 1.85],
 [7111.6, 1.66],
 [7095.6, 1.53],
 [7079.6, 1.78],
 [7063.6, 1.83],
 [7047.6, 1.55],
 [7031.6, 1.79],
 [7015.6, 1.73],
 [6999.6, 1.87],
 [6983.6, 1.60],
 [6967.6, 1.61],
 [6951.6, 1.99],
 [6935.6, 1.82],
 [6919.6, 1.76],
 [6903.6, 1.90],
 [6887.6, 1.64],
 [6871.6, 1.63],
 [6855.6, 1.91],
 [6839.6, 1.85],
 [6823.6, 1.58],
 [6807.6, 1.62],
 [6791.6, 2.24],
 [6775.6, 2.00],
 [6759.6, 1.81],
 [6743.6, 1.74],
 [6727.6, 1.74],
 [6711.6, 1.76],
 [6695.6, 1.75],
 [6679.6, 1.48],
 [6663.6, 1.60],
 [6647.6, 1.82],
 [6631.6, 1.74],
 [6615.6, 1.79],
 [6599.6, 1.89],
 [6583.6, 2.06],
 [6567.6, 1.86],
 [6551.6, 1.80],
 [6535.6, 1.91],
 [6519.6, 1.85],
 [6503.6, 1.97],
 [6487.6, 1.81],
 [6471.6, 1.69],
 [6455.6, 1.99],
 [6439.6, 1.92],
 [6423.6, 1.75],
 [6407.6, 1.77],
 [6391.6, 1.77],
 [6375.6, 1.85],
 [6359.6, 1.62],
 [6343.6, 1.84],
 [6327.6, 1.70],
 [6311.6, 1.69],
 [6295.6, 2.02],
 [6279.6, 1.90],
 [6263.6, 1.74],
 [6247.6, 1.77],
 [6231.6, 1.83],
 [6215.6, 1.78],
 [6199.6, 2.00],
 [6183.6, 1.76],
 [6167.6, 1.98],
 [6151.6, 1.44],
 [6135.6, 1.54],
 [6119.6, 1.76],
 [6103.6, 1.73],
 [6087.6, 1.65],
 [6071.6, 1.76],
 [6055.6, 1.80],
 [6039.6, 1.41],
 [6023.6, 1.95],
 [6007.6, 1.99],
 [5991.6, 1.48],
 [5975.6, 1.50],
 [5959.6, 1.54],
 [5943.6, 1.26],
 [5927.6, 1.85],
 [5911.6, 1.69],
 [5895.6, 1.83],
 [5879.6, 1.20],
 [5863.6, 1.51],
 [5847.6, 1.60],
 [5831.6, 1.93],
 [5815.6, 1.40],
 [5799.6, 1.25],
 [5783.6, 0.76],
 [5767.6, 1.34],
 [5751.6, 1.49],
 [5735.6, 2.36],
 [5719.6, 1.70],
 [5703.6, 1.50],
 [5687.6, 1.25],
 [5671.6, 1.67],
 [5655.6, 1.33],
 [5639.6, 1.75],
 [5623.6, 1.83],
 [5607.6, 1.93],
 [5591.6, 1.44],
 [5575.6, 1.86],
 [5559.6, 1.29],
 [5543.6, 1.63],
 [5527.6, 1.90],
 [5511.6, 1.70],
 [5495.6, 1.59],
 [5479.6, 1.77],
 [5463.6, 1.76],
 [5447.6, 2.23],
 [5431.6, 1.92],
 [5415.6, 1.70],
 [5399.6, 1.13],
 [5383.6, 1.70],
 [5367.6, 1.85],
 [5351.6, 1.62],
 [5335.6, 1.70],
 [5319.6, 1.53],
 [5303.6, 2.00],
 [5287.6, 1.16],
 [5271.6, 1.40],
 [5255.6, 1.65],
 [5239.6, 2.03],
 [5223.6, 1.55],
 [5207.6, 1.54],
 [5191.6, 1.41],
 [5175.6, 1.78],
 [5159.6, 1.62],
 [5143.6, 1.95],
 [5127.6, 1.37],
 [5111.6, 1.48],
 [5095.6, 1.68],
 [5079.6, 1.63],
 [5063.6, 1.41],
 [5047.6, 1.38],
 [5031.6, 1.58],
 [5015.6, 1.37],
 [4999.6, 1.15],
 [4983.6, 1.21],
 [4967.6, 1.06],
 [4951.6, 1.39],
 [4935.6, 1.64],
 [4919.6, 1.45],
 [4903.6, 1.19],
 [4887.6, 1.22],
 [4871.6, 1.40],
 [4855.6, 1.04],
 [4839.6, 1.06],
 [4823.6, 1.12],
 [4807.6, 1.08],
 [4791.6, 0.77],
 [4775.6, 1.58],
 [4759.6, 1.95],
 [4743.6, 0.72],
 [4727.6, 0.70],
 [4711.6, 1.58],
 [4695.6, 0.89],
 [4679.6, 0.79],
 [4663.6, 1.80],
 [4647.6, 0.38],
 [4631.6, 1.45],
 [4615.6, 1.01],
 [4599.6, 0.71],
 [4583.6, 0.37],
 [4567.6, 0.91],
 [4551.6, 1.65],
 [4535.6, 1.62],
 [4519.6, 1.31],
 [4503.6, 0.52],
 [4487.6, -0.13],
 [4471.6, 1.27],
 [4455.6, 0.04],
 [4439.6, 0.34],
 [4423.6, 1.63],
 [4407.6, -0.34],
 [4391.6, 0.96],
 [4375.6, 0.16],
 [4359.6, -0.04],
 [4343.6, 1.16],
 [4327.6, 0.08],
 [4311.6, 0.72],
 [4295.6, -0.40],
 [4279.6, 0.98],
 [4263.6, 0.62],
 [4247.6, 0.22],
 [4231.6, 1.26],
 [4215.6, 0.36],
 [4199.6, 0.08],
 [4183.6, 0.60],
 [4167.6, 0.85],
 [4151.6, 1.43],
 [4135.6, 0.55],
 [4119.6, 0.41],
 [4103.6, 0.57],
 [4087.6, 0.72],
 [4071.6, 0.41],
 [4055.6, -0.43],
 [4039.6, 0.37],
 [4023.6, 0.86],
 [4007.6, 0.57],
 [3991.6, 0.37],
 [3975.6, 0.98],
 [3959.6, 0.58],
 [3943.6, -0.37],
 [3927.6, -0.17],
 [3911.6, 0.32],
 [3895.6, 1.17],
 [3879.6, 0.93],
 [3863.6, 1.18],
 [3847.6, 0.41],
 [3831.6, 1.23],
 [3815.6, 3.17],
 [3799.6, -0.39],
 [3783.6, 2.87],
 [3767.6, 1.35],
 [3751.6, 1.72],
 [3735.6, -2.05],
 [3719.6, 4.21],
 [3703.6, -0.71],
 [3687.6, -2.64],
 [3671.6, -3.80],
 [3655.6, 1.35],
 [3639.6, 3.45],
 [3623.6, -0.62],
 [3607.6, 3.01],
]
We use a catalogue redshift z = 0.132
